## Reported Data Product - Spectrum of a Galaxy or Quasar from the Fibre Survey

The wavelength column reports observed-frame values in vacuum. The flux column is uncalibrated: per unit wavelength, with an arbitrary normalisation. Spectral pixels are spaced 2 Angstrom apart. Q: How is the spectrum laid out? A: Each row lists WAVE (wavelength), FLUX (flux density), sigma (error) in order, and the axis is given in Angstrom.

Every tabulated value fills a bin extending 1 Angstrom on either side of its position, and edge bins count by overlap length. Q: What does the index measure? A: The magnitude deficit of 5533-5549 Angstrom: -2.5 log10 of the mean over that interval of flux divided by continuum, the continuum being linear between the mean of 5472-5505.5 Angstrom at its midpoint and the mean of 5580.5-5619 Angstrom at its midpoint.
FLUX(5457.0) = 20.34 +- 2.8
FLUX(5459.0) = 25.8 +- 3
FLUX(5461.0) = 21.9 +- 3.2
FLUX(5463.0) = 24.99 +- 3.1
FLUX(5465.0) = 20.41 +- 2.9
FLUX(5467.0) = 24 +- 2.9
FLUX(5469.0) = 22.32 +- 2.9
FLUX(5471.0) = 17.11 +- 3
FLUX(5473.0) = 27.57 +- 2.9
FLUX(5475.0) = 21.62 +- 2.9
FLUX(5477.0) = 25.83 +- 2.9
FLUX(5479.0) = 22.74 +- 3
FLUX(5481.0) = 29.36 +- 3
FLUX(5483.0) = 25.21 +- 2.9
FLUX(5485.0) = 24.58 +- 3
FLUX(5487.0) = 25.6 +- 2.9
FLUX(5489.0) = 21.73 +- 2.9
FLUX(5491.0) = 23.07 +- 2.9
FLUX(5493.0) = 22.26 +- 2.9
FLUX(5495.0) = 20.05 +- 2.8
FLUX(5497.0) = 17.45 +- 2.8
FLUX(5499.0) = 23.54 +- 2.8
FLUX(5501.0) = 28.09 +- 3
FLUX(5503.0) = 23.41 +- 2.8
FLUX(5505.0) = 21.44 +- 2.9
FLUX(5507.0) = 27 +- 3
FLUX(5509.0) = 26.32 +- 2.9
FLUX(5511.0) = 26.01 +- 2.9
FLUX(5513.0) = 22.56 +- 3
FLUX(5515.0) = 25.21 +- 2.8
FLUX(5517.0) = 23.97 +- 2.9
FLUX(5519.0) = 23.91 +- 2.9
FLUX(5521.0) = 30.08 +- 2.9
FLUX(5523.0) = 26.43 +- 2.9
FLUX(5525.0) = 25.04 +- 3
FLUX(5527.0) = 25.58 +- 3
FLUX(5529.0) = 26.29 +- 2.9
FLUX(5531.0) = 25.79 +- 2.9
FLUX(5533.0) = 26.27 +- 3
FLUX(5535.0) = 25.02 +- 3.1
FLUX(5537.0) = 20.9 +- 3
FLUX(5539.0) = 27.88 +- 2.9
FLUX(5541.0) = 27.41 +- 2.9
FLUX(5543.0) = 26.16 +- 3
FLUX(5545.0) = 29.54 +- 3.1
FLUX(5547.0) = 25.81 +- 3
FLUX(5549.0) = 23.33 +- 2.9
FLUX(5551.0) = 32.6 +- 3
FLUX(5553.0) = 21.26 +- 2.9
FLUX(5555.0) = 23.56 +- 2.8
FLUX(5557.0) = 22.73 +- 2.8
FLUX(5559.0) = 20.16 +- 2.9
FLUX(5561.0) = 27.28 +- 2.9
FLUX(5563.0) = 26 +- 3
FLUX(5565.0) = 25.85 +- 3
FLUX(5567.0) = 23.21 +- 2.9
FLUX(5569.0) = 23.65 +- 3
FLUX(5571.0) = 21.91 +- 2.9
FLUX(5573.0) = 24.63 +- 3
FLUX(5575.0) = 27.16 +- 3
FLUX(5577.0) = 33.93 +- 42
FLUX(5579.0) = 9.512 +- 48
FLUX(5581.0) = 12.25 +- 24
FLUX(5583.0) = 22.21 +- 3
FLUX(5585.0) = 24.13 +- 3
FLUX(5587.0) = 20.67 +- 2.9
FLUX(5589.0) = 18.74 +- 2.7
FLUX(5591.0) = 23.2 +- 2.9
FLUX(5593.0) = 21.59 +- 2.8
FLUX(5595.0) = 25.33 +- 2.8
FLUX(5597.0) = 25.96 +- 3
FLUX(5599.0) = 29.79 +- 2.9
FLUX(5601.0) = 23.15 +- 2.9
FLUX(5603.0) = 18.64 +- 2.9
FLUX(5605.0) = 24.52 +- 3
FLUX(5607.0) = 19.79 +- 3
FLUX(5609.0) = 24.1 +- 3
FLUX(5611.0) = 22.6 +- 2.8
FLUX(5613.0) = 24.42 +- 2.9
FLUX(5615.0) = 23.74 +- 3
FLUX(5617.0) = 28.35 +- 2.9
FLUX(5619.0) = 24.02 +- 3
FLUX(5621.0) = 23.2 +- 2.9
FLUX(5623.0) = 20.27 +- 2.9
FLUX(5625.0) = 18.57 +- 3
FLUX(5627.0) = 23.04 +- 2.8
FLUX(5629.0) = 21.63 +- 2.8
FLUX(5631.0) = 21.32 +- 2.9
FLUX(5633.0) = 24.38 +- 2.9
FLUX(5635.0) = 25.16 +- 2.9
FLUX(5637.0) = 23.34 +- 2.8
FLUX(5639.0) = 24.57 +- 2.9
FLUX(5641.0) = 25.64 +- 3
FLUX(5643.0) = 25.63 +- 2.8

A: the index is -0.11 mag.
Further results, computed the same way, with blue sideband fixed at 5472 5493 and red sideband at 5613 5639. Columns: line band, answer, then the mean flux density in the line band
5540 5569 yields -0.06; 25.3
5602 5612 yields 0.07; 21.9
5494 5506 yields 0.10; 22.3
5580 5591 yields 0.18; 19.9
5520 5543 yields -0.08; 26.1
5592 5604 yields -0.03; 24.1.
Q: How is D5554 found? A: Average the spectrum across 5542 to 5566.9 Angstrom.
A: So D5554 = 25.3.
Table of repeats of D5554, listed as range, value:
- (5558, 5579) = 24.6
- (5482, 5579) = 24.8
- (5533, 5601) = 24.1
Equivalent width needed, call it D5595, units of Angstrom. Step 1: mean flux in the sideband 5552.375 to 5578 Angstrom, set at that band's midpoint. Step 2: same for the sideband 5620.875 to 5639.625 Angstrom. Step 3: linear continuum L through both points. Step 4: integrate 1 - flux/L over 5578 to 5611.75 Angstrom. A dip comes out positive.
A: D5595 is 3.1 Angstrom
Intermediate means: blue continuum 24.8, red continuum 22.5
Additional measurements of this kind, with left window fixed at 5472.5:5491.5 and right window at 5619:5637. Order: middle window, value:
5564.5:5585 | 0.70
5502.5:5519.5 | -0.17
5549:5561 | -0.37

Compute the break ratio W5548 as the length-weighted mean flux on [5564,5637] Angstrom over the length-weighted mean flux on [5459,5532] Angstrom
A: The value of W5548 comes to 0.95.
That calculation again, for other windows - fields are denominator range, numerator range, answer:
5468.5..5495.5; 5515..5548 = 1.10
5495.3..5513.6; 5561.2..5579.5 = 1.03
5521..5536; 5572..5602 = 0.88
